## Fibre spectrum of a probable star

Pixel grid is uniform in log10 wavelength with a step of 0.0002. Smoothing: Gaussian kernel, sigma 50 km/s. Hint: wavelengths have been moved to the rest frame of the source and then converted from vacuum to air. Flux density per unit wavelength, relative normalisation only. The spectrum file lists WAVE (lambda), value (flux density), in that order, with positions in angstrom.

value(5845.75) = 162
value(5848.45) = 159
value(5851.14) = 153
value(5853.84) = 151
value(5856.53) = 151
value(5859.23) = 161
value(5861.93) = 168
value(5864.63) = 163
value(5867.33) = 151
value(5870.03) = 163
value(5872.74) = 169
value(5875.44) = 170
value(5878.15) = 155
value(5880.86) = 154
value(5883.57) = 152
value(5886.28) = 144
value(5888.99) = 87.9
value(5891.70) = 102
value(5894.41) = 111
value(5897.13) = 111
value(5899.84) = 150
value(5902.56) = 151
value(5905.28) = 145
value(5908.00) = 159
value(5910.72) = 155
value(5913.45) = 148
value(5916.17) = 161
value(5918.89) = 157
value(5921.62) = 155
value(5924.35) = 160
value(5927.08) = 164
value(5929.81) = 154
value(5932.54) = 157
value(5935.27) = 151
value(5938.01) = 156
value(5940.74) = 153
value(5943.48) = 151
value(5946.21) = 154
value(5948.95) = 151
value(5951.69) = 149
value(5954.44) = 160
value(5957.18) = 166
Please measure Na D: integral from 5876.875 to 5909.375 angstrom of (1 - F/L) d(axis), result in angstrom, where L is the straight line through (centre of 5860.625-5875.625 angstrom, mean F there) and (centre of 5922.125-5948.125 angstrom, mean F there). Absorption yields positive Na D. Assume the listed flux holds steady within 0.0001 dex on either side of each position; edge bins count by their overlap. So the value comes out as 5.1 angstrom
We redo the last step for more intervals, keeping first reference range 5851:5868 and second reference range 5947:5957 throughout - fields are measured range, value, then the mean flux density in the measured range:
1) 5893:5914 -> 2.0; 141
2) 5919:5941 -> -0.1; 156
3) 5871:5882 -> -0.4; 162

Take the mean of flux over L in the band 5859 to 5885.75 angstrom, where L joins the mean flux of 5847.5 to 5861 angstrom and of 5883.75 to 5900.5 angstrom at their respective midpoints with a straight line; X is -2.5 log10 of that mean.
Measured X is -0.16 mag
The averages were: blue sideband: 155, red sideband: 119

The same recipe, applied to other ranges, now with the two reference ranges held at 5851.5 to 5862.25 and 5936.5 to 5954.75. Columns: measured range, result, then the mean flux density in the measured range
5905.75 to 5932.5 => -0.02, 157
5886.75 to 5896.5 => 0.42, 105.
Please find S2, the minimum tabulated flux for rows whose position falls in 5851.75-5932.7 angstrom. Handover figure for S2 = 87.9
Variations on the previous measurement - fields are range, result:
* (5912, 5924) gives 148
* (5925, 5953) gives 149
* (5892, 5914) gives 111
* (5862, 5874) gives 151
